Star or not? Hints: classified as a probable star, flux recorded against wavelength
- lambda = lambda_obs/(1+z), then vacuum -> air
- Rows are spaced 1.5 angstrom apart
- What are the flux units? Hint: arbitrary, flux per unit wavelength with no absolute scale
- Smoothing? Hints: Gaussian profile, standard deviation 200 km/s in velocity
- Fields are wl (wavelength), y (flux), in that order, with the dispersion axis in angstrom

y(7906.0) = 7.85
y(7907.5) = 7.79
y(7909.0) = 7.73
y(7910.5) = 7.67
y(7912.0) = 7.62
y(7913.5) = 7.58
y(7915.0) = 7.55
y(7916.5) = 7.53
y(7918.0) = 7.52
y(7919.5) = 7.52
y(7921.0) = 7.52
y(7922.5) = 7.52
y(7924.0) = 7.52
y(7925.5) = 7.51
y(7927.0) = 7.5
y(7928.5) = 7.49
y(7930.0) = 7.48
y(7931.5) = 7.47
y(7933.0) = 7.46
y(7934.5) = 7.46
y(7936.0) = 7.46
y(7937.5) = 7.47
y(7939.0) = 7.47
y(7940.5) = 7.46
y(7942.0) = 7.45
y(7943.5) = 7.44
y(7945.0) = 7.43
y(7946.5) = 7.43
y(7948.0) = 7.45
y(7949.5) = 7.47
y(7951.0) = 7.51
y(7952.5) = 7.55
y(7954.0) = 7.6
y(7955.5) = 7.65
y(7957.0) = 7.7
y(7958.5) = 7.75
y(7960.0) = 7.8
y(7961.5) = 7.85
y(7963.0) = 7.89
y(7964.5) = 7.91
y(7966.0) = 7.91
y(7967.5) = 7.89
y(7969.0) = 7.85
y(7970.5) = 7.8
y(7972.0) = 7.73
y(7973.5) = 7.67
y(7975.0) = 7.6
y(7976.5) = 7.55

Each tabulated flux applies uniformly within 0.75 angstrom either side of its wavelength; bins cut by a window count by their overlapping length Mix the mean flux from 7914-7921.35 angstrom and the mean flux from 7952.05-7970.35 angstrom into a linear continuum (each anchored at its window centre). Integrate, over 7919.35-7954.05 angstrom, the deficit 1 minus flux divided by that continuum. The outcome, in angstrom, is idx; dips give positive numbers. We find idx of 0.72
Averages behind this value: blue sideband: 7.53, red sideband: 7.78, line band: 7.48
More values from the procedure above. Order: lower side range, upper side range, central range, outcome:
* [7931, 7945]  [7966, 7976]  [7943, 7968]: -0.1 angstrom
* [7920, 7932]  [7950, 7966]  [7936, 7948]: 0.3 angstrom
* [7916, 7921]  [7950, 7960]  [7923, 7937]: 0.1 angstrom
